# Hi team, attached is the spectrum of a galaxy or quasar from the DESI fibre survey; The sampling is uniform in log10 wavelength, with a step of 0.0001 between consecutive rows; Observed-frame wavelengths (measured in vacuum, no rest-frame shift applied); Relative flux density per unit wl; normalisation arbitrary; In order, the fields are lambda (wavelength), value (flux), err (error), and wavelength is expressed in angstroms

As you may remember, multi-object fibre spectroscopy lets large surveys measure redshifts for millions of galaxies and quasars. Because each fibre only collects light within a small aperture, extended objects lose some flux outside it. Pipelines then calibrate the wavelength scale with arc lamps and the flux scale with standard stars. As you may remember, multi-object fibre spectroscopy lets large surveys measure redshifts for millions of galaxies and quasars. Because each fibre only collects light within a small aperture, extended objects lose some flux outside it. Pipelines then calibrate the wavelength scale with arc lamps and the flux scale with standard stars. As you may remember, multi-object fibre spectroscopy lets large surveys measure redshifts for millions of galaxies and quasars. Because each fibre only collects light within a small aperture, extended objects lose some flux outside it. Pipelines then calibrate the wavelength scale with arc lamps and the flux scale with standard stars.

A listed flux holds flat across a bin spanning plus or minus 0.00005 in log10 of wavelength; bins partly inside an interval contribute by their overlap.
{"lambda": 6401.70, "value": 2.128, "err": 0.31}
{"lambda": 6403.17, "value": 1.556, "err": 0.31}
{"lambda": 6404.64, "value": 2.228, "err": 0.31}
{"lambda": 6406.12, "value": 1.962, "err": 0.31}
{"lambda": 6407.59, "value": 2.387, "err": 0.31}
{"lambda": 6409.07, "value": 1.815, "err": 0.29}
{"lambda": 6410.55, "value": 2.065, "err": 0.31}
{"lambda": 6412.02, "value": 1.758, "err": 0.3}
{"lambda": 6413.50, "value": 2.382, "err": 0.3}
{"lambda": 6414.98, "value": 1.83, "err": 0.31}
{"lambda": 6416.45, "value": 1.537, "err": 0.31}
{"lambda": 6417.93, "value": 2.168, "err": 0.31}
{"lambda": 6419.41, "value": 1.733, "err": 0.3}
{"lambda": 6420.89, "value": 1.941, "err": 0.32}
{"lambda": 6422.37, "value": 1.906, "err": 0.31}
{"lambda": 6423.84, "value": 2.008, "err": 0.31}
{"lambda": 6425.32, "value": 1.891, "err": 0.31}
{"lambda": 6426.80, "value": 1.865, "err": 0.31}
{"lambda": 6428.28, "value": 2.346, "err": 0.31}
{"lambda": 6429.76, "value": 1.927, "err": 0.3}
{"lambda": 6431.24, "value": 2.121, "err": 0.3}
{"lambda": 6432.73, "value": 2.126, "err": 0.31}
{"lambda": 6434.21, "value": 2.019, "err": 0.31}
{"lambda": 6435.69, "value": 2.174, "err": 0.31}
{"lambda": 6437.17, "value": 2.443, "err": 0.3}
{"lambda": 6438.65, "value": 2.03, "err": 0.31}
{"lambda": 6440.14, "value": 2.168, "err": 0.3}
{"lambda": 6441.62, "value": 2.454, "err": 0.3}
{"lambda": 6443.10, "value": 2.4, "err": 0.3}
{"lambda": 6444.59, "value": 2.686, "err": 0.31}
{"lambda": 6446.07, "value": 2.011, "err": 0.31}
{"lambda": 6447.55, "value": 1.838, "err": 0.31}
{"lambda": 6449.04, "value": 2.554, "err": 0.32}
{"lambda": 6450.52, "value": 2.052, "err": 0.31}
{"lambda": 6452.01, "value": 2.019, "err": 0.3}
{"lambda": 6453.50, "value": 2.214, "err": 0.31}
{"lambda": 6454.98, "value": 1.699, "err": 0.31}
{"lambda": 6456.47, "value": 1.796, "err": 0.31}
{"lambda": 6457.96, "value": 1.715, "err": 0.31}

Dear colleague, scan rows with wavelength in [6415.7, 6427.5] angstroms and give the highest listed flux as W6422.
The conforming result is 2.168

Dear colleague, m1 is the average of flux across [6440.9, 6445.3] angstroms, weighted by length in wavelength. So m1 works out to 2.51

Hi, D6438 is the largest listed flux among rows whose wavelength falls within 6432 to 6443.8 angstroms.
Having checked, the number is 2.454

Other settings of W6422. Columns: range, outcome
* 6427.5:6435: 2.346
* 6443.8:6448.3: 2.686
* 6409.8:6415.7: 2.382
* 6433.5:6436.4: 2.174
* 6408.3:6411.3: 2.065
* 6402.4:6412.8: 2.387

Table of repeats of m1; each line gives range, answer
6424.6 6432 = 2.03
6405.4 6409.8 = 2.06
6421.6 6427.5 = 1.92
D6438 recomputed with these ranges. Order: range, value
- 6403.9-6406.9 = 2.228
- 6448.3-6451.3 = 2.554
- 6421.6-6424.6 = 2.008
